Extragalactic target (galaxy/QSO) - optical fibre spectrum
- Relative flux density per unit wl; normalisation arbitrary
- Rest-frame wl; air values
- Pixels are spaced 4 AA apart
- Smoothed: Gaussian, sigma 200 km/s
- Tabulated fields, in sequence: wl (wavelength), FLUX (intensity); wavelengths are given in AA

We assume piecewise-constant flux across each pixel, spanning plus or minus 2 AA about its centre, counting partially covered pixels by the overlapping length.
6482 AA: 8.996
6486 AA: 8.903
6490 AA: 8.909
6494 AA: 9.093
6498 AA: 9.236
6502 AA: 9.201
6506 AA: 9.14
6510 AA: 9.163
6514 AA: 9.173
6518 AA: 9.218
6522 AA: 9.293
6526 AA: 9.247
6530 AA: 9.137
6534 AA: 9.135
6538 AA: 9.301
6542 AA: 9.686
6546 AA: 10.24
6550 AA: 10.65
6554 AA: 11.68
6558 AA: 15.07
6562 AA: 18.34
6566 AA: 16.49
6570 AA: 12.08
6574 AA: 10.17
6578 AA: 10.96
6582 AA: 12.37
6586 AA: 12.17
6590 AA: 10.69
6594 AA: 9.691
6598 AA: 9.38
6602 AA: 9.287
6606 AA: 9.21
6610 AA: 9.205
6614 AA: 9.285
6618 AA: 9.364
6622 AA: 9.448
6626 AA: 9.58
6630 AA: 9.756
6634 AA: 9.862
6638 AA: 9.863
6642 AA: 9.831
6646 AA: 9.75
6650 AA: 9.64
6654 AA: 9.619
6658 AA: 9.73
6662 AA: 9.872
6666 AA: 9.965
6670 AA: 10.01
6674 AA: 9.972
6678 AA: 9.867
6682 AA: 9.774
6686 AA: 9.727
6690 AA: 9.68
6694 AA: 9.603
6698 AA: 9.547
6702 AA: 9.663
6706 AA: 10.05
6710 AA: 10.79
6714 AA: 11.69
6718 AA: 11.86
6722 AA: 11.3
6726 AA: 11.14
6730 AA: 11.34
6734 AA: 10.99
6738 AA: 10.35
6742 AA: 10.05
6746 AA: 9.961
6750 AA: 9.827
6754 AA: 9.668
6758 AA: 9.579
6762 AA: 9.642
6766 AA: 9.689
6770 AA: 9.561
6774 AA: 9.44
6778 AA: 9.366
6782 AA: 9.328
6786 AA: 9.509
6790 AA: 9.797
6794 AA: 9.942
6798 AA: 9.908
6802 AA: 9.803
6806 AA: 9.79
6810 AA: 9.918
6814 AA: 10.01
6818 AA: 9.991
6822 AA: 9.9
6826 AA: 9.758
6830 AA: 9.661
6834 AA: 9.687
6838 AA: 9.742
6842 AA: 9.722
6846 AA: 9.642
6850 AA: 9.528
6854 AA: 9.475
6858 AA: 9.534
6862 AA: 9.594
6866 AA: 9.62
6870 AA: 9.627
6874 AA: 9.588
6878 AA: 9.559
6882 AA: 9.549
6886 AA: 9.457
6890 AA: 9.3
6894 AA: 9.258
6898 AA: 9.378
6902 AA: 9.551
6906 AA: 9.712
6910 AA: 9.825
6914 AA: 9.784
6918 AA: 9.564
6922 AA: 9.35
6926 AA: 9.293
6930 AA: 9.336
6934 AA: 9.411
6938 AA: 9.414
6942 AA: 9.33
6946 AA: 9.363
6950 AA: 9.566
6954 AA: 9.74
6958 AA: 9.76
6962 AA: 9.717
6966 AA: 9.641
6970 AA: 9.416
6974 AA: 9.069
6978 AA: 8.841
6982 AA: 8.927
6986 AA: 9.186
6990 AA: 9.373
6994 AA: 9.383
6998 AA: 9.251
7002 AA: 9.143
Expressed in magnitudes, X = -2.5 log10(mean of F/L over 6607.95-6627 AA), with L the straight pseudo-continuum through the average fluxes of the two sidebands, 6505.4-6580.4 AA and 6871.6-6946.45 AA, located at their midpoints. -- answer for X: 0.14 mag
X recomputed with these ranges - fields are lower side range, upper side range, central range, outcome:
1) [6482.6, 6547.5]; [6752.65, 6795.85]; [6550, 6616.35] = -0.235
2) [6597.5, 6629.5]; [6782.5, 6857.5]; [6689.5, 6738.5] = -0.118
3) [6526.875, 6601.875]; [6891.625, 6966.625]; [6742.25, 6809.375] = 0.068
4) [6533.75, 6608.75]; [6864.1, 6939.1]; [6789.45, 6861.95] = 0.020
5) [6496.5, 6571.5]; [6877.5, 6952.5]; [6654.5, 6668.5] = 0.057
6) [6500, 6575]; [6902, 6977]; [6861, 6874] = 0.016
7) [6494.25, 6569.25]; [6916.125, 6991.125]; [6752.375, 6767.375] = 0.040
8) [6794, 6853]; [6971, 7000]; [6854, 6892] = 0.007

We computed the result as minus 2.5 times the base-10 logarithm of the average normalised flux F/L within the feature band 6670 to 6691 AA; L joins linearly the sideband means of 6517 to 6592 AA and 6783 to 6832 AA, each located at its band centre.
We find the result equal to 0.08 mag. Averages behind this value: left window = 11.4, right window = 9.82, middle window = 9.83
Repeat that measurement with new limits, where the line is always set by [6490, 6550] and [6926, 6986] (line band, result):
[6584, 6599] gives -0.13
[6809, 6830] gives -0.06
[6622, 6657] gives -0.04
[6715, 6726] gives -0.22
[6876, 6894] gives -0.01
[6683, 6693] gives -0.04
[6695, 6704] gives -0.03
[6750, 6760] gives -0.03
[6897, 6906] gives -0.02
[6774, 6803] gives -0.03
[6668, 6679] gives -0.07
